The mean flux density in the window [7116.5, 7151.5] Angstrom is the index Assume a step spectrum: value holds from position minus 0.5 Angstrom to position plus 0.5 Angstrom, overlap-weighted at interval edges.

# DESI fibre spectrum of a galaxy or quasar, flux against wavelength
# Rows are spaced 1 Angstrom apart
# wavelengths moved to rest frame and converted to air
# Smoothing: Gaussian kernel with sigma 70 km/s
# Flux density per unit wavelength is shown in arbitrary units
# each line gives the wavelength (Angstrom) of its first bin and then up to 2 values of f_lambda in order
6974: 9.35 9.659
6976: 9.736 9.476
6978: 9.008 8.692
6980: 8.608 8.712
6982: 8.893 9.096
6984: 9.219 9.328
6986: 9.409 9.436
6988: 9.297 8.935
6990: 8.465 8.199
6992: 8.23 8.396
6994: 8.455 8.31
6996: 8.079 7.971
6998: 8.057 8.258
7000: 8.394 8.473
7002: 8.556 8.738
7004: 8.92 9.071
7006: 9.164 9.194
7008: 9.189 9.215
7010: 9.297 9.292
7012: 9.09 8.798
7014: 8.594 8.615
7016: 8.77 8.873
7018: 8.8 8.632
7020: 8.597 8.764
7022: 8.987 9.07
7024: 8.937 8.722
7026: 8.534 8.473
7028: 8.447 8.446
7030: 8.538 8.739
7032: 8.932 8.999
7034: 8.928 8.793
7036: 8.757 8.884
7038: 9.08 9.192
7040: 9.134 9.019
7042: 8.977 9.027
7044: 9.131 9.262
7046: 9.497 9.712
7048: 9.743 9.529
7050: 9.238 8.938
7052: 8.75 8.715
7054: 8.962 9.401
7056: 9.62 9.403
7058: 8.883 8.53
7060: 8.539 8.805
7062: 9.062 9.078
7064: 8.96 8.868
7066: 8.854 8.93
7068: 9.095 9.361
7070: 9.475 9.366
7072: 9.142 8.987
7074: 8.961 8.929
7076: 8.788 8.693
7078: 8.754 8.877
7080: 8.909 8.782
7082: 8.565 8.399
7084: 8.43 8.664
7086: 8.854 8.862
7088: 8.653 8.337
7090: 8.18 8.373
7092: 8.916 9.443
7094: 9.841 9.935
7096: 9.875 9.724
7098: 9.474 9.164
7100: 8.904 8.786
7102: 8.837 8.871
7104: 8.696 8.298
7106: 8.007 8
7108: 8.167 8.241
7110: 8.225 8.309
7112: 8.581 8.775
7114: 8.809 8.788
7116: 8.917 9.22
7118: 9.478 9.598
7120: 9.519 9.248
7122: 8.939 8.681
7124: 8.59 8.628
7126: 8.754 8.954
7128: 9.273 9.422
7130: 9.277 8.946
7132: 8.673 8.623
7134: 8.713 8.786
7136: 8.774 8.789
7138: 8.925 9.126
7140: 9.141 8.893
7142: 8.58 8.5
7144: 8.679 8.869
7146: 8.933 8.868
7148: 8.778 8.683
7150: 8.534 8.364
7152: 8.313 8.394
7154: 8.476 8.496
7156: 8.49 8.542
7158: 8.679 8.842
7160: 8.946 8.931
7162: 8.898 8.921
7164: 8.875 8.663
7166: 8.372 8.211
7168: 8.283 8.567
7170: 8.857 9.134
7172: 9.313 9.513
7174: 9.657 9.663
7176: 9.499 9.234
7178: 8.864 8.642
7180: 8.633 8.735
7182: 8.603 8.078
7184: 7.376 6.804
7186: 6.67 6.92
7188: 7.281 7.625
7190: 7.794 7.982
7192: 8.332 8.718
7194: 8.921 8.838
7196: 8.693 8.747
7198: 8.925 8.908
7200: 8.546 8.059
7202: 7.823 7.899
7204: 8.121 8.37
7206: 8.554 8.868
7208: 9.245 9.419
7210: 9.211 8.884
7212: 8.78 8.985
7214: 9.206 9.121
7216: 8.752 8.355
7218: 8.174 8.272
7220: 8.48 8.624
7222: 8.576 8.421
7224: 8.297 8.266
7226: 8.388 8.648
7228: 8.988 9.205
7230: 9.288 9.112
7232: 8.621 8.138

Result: 8.91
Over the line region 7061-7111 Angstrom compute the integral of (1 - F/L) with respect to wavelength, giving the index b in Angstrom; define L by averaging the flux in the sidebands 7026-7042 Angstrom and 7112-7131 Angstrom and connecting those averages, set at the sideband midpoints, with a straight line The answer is 0.46 Angstrom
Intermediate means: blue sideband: 8.82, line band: 8.86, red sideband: 9.03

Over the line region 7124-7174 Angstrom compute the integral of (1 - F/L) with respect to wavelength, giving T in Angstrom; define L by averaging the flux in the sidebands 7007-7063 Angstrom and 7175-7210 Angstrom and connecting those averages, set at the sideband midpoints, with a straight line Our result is -1.5 Angstrom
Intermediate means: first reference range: 8.96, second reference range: 8.38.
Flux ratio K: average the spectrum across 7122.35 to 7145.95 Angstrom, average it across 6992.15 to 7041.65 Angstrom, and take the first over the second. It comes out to 1.01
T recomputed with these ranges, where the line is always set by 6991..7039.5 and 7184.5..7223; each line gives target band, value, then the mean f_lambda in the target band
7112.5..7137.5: -1.2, 8.97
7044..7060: -1.0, 9.19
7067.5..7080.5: -0.6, 9.03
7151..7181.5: -1.2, 8.81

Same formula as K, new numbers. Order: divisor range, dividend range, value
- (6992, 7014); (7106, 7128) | 1.01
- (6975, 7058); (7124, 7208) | 0.97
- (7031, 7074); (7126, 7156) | 0.97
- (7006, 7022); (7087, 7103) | 1.02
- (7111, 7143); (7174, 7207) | 0.93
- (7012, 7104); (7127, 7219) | 0.97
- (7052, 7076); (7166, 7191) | 0.93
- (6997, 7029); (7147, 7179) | 1.00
